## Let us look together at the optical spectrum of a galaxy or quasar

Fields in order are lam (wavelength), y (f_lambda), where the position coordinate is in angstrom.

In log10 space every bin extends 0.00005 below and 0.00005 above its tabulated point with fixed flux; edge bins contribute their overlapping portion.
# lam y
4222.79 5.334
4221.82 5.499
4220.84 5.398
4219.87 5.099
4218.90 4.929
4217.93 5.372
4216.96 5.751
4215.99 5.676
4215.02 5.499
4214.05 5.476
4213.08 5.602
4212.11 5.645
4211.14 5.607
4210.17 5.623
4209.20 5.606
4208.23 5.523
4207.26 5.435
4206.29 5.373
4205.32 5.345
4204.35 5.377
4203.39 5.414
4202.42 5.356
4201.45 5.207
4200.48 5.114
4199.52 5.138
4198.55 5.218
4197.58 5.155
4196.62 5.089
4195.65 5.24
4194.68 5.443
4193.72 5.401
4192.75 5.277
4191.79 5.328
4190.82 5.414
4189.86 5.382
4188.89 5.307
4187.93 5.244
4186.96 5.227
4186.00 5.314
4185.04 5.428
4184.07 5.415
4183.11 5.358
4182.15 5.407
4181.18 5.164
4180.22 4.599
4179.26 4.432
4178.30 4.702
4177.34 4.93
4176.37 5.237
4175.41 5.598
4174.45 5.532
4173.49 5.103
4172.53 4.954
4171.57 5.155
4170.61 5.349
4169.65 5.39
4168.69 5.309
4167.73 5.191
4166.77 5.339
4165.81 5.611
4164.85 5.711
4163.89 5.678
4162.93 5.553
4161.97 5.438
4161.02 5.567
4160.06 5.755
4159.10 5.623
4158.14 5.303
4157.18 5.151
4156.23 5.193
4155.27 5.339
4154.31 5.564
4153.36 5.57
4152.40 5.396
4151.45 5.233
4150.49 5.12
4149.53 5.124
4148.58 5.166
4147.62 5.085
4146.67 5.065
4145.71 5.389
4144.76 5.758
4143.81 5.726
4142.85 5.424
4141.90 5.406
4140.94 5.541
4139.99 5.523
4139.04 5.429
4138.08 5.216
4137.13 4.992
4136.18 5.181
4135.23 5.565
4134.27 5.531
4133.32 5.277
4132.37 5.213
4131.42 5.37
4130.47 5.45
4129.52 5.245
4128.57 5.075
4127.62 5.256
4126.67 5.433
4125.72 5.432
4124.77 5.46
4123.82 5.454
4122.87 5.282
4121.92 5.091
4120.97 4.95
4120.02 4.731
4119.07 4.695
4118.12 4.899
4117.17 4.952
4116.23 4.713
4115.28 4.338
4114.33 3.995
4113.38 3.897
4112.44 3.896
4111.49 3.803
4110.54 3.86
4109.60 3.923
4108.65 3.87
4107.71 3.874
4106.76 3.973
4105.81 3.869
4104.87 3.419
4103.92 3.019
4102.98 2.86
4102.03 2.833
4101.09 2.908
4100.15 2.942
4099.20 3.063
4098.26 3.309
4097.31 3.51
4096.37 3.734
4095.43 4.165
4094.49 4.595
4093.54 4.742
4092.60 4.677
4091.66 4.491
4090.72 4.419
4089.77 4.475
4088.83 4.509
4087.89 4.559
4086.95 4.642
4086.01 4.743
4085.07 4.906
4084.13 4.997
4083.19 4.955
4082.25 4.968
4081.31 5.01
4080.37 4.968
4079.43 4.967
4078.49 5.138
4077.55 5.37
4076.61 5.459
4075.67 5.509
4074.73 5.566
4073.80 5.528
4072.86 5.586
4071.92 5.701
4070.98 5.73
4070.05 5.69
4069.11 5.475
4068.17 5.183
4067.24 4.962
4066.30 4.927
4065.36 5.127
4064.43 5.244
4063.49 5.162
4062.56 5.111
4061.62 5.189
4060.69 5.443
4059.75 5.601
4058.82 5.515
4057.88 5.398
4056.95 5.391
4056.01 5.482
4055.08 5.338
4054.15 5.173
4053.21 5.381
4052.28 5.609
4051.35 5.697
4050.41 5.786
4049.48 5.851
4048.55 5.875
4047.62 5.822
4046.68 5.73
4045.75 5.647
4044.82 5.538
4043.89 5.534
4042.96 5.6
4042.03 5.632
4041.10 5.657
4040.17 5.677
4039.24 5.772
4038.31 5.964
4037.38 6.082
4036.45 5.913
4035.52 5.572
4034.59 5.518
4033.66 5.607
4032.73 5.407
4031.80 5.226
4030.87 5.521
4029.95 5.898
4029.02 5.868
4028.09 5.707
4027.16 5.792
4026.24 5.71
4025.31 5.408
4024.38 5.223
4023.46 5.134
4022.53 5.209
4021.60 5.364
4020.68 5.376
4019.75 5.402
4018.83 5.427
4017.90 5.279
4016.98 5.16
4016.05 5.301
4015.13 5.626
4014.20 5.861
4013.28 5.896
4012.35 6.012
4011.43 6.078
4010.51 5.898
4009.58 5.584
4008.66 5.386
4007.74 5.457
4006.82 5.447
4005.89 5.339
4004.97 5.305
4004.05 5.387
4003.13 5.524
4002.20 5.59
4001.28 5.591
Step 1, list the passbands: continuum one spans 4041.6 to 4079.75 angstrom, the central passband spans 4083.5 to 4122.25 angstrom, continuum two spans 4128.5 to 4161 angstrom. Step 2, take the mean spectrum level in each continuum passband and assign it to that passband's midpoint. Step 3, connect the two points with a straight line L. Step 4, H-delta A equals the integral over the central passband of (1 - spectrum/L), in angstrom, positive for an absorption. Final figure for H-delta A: 9.24 angstrom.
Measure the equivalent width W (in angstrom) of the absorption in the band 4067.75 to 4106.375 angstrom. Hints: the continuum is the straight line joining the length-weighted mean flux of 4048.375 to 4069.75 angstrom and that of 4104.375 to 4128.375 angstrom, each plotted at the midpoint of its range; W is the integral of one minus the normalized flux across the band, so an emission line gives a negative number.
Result 3.5 angstrom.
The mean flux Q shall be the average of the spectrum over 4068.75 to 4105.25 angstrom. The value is 4.54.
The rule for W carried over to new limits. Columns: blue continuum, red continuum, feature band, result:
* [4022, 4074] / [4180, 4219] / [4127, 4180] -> 0.9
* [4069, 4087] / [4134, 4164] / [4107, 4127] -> 2.8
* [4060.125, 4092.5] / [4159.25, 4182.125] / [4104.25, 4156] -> 2.4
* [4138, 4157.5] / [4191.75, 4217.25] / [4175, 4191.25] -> 0.6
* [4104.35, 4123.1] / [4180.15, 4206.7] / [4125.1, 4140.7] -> -2.8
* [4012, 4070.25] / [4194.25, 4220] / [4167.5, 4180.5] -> 0.7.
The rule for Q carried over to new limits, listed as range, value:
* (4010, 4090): 5.43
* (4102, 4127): 4.34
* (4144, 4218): 5.34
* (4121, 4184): 5.32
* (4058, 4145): 4.79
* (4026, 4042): 5.7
